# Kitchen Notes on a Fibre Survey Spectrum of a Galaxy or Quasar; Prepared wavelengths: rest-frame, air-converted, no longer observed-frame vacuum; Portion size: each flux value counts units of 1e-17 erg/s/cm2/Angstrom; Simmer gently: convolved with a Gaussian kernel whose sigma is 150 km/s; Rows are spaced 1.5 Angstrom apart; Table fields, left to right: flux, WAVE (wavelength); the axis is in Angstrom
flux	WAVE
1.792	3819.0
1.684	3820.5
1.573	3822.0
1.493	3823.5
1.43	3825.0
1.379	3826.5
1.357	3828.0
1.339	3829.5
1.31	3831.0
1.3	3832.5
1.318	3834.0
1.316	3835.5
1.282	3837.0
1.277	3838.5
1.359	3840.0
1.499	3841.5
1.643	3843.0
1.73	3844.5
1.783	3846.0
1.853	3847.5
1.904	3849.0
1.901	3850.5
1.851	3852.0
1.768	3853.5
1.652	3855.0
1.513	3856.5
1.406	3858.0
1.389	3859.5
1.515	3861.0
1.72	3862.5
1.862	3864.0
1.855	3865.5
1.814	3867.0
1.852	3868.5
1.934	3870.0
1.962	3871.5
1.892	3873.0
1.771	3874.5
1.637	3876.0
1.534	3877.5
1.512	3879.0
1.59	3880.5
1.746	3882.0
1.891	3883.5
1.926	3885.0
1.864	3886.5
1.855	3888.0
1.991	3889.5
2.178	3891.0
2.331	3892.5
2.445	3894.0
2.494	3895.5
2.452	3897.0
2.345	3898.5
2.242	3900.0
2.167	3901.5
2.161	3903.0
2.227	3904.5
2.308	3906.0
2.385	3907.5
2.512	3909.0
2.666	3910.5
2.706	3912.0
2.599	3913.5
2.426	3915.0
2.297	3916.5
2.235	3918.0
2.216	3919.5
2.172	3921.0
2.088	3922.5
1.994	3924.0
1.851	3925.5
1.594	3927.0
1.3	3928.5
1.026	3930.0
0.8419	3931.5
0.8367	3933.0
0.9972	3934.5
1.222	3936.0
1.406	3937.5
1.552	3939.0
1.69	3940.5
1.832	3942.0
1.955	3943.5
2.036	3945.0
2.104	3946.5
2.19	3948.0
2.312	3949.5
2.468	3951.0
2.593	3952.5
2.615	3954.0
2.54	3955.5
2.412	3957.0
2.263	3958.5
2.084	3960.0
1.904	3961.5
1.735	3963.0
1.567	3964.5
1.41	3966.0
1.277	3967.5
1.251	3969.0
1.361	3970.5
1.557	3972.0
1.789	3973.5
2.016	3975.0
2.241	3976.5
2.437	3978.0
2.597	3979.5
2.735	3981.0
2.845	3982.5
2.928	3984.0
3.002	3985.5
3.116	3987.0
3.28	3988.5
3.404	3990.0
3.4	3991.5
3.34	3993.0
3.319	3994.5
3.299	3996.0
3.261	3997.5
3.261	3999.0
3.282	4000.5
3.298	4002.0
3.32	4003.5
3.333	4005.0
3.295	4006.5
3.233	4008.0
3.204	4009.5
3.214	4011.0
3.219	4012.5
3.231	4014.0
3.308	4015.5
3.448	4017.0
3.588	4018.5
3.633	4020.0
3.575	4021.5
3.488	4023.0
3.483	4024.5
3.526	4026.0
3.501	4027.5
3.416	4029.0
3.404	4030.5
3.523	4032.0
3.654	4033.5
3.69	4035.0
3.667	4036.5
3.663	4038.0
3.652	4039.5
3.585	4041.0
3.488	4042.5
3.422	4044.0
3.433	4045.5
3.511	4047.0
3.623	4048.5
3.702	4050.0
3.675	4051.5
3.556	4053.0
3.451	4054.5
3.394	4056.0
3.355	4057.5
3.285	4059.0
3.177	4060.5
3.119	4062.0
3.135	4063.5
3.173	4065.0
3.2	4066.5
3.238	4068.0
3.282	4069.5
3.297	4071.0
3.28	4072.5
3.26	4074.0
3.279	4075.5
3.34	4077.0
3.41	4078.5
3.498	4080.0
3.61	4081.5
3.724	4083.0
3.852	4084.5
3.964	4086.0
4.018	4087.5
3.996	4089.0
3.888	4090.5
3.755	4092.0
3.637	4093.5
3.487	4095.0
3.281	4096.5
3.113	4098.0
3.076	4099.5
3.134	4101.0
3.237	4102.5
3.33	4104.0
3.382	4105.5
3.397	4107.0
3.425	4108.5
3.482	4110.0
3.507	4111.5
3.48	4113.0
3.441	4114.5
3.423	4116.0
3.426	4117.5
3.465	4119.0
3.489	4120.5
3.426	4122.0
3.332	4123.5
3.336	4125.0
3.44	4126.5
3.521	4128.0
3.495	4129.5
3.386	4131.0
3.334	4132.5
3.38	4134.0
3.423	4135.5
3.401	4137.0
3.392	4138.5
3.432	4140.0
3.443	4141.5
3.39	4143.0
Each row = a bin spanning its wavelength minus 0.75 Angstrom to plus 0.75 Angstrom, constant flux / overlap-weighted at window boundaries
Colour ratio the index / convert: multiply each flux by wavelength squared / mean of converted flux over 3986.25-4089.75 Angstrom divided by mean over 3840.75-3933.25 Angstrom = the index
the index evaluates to 1.93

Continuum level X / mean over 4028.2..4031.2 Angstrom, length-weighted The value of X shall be 3.41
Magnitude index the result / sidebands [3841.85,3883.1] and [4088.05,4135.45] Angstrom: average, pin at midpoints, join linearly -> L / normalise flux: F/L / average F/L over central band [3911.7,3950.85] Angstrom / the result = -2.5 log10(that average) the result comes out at 0.20 mag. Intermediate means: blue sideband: 1.72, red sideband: 3.44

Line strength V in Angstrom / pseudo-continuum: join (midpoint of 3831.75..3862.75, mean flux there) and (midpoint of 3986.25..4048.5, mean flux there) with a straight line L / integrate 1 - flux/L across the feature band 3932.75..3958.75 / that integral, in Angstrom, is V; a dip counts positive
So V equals 6.8 Angstrom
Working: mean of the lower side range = 1.57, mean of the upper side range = 3.42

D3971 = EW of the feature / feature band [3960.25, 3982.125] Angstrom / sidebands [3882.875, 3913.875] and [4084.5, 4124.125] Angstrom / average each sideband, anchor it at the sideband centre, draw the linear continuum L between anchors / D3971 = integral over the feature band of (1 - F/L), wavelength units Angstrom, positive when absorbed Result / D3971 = 6.8 Angstrom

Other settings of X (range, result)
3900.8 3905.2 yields 2.18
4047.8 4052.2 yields 3.67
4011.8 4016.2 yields 3.25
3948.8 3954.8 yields 2.5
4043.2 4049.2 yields 3.5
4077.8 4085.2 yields 3.62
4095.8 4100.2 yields 3.16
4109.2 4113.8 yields 3.49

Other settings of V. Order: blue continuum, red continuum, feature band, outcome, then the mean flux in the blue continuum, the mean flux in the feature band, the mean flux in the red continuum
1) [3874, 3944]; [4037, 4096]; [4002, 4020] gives -2.3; 1.94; 3.32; 3.5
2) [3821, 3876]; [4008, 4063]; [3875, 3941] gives 6.8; 1.61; 1.94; 3.46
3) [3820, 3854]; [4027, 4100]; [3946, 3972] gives 5.9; 1.53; 1.99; 3.49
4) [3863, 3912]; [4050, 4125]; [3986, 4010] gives -4.0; 2.05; 3.29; 3.43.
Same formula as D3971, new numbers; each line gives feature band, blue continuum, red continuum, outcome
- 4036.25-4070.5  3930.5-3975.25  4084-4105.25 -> -4.5 Angstrom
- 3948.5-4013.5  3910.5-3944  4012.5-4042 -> 2.6 Angstrom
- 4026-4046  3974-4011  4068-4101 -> -1.7 Angstrom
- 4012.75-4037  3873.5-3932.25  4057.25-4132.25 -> -4.8 Angstrom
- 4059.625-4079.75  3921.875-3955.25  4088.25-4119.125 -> -1.0 Angstrom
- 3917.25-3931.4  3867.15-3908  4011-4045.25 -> 3.6 Angstrom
